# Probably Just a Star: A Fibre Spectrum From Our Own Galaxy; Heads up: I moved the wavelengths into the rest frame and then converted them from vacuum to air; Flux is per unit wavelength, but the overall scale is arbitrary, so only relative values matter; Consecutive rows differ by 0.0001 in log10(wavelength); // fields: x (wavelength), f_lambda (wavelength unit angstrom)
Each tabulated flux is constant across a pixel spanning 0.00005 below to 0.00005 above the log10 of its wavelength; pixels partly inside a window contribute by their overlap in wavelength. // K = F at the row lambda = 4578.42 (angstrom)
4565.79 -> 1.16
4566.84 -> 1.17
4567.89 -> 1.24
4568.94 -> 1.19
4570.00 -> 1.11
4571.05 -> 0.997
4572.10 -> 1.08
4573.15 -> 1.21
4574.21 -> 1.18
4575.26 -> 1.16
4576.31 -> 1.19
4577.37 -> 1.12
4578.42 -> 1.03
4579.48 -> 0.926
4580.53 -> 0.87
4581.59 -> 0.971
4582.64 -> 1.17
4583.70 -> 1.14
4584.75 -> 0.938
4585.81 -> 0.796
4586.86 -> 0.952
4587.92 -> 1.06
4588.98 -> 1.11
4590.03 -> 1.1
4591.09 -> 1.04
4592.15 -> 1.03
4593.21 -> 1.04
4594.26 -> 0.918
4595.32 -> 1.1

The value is 1.03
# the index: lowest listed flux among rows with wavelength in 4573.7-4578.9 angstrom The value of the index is 1.03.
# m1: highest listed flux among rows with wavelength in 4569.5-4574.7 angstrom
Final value 1.21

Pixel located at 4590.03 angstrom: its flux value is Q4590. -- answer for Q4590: 1.1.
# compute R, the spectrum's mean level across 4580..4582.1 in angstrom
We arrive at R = 0.92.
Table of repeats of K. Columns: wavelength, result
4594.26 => 0.918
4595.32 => 1.1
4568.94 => 1.19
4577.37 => 1.12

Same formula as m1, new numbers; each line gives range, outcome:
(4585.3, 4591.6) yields 1.11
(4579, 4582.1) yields 0.971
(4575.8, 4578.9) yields 1.19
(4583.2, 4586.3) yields 1.14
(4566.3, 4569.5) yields 1.24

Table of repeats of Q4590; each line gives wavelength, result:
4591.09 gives 1.04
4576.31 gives 1.19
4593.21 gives 1.04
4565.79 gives 1.16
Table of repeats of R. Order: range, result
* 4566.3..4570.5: 1.18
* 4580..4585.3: 1.02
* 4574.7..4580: 1.09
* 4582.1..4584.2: 1.15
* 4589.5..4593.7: 1.05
